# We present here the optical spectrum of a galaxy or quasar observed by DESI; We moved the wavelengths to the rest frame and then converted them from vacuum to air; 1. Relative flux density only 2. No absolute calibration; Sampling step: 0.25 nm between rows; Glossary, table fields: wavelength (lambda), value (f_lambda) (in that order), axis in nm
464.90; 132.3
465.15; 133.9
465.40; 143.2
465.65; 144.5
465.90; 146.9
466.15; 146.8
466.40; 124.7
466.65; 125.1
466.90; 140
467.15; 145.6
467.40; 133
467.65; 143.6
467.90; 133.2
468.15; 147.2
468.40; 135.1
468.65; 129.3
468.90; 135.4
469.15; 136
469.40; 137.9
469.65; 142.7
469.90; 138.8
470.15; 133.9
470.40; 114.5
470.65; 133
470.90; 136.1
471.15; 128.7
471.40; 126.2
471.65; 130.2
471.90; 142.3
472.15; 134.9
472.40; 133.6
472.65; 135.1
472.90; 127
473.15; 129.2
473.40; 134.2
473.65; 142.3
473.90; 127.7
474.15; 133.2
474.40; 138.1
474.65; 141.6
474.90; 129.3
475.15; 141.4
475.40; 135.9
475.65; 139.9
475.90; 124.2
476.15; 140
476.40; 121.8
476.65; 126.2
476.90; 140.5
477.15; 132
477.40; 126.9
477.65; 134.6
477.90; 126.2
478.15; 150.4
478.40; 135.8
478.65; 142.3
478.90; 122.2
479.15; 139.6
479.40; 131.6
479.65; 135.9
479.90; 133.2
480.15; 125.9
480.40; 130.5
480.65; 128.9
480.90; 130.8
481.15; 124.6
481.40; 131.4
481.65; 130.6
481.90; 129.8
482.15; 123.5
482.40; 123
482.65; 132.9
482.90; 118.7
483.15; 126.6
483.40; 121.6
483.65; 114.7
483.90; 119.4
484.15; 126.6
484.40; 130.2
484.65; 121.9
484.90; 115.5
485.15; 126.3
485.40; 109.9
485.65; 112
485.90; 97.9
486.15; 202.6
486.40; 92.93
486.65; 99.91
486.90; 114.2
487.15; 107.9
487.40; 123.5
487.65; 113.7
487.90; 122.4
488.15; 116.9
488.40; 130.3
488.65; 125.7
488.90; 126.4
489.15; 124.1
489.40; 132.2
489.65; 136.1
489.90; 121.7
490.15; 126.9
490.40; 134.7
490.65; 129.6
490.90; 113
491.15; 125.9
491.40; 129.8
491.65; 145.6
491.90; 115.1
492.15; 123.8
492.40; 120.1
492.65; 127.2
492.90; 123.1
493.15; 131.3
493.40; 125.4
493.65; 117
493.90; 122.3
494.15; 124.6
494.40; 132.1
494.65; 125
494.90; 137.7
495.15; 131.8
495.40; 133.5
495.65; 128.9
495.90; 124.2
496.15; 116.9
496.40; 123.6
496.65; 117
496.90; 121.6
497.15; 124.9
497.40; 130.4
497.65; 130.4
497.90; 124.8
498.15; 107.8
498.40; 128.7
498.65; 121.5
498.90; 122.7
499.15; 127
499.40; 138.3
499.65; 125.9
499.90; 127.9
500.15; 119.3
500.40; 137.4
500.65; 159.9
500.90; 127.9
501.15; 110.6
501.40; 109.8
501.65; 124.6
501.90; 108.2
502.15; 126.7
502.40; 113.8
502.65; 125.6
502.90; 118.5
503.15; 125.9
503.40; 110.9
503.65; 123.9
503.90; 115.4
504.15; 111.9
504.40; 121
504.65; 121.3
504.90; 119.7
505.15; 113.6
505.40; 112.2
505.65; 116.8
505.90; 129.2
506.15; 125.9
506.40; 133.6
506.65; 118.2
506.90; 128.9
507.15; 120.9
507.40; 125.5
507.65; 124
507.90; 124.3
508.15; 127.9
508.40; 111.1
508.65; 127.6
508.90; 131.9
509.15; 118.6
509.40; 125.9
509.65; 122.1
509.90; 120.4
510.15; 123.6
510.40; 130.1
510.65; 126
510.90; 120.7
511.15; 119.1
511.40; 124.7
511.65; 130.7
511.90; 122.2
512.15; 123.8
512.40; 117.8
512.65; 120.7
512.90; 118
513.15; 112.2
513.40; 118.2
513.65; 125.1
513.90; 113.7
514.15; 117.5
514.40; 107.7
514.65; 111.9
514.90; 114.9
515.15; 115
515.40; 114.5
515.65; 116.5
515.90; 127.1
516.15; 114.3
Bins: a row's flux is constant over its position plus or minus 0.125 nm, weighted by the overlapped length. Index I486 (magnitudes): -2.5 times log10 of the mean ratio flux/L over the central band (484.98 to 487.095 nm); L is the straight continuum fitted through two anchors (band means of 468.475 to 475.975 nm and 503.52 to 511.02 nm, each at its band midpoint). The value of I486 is 0.09 mag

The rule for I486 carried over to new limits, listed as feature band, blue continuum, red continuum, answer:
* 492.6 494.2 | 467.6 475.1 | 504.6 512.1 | 0.03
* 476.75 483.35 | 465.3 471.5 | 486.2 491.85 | -0.02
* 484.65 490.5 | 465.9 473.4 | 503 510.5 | 0.05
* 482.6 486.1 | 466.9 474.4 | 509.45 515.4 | 0.08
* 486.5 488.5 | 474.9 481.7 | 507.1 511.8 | 0.13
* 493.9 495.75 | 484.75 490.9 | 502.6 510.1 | -0.07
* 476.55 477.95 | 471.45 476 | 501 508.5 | 0.01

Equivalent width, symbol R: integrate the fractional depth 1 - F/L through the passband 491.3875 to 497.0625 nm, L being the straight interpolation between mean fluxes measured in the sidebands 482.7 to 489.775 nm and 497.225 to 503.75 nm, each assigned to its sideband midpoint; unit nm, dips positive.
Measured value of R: -0.13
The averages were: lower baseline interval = 122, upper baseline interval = 124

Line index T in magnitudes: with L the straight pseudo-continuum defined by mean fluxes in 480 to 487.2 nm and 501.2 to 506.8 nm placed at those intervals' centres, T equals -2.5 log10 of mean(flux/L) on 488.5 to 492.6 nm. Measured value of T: -0.043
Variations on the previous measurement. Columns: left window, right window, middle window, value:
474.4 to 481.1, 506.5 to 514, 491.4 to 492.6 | 0.02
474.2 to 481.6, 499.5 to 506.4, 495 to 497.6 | -0.01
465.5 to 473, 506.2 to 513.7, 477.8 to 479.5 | -0.02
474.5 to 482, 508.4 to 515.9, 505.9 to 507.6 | -0.03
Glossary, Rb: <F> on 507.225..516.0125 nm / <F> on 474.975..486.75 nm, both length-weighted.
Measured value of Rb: 0.9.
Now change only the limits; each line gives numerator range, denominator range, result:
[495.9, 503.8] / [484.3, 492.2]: 1.00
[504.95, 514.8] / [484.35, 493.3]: 0.98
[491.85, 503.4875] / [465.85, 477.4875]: 0.93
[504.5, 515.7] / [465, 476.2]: 0.89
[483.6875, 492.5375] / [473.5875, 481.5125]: 0.92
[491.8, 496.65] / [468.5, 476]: 0.94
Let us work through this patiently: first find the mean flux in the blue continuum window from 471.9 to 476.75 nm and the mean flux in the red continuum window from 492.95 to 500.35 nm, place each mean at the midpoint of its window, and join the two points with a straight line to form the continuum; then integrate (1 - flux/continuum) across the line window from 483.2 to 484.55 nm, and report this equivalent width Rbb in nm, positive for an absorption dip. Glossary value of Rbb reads 0.08 nm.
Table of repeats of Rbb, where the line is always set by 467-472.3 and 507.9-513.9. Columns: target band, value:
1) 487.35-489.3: 0.10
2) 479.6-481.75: 0.03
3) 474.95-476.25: -0.02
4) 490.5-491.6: 0.02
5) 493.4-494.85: 0.03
